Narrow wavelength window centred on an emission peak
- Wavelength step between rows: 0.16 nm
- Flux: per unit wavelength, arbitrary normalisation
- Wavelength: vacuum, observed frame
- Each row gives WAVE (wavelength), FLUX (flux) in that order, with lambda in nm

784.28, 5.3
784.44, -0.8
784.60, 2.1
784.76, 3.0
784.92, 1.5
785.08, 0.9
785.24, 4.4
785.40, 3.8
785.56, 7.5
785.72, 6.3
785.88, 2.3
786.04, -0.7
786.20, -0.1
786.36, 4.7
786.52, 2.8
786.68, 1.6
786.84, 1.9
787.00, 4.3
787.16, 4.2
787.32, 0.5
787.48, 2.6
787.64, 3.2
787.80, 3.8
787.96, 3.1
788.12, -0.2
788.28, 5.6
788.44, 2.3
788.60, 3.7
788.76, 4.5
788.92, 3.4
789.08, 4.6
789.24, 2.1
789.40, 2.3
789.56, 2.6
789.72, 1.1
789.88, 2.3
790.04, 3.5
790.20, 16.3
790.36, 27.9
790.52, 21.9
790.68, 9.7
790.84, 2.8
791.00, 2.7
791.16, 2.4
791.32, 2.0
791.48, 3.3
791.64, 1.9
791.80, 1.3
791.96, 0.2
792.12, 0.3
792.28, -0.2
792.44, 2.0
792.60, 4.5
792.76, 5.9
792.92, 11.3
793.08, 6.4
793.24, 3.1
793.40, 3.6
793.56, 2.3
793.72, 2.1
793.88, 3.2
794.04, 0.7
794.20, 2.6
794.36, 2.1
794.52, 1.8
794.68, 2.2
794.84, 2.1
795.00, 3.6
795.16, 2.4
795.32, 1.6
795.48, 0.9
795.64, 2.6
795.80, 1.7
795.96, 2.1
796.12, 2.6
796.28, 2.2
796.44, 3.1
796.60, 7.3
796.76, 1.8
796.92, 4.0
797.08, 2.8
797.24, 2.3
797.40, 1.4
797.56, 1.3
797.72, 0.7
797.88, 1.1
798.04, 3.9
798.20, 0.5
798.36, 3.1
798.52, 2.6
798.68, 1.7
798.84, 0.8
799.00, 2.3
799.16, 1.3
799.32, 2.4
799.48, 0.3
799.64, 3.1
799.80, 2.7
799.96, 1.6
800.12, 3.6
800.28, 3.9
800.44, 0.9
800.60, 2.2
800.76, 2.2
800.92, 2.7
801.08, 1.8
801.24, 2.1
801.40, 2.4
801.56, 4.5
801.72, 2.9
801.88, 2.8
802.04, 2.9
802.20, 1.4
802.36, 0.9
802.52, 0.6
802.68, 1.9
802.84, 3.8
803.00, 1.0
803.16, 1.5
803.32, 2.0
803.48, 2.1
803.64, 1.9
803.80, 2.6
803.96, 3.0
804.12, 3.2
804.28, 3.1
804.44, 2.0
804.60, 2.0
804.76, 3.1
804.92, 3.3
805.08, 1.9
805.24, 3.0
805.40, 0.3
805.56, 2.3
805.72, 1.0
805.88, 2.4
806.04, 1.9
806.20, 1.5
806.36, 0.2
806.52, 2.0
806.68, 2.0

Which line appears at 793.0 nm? [N II]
